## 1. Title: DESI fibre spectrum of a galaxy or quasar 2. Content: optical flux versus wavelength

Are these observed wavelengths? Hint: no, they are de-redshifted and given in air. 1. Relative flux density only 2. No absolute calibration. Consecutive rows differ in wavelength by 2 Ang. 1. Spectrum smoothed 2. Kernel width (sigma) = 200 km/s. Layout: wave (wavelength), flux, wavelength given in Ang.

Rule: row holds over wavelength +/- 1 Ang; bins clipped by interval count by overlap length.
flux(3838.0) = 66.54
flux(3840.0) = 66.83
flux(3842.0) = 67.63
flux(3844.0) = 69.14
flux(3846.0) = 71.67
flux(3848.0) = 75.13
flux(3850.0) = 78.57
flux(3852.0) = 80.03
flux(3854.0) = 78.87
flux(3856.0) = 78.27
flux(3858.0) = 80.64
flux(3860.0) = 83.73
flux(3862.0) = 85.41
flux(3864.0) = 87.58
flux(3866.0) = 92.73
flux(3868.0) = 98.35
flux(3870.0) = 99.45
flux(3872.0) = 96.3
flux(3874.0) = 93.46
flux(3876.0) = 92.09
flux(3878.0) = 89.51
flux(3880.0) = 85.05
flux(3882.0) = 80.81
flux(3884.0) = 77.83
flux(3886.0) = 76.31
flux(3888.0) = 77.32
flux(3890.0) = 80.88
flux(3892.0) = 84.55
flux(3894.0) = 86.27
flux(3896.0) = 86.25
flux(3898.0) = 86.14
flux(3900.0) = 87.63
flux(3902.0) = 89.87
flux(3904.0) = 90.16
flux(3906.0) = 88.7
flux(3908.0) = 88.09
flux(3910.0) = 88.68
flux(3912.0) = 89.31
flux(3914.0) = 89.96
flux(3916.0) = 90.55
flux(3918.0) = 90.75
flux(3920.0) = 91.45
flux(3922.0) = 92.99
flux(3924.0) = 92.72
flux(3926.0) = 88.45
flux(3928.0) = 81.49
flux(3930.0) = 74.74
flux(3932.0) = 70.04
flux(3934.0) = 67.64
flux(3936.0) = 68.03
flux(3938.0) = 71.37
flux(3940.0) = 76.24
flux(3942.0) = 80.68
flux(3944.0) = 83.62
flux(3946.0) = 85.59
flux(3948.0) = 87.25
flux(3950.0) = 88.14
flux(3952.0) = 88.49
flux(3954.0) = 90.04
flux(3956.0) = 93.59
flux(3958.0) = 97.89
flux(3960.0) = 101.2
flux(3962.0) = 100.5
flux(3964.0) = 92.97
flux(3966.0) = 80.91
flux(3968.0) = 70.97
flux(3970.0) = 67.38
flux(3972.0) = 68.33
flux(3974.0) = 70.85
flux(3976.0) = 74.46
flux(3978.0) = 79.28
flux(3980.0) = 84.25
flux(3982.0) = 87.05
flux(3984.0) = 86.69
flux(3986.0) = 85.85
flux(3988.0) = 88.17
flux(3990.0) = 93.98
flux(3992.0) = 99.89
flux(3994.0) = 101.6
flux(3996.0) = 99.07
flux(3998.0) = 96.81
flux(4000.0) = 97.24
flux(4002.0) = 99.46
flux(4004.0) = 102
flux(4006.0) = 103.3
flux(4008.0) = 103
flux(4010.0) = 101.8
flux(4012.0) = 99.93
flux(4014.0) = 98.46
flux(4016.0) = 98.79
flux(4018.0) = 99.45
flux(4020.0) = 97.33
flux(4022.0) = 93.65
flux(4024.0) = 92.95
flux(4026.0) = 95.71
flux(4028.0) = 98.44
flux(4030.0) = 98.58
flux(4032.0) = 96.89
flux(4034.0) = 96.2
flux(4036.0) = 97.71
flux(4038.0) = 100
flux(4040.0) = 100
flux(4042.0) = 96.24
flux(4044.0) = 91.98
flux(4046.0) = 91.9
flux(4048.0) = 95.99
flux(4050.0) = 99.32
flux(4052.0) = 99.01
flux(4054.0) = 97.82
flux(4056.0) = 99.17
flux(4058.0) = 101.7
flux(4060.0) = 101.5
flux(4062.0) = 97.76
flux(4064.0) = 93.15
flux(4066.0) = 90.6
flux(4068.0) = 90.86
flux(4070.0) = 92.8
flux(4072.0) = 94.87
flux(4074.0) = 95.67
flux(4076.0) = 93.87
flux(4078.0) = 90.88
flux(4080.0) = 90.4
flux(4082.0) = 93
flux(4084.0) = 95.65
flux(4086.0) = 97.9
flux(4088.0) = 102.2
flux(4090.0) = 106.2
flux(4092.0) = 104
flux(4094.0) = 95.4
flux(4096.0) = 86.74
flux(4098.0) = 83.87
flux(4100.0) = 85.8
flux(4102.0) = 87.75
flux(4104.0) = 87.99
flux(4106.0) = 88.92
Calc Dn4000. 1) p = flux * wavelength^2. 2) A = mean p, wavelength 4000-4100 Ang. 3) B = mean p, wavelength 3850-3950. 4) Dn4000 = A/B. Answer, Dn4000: 1.2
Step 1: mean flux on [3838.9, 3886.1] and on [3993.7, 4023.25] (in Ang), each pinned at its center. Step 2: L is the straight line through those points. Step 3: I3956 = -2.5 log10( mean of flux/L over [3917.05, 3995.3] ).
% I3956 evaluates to 0.11 mag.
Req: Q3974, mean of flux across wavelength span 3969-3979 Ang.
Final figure 72.1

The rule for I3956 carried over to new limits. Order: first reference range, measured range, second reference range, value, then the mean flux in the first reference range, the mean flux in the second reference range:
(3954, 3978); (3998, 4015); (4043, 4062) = -0.12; 83.6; 97.6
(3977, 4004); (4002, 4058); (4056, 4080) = -0.05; 92.6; 94.9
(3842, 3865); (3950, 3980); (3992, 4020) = 0.12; 78.5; 100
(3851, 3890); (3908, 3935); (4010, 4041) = 0.05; 85.9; 97.7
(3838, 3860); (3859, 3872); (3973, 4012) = -0.19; 74.7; 92.5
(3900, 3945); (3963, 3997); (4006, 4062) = 0.09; 84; 98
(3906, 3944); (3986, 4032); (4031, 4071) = -0.07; 83.1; 96.5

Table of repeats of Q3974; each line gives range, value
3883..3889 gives 77.2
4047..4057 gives 98.3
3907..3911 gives 88.4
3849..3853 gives 79.3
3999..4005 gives 99.6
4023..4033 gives 96.5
